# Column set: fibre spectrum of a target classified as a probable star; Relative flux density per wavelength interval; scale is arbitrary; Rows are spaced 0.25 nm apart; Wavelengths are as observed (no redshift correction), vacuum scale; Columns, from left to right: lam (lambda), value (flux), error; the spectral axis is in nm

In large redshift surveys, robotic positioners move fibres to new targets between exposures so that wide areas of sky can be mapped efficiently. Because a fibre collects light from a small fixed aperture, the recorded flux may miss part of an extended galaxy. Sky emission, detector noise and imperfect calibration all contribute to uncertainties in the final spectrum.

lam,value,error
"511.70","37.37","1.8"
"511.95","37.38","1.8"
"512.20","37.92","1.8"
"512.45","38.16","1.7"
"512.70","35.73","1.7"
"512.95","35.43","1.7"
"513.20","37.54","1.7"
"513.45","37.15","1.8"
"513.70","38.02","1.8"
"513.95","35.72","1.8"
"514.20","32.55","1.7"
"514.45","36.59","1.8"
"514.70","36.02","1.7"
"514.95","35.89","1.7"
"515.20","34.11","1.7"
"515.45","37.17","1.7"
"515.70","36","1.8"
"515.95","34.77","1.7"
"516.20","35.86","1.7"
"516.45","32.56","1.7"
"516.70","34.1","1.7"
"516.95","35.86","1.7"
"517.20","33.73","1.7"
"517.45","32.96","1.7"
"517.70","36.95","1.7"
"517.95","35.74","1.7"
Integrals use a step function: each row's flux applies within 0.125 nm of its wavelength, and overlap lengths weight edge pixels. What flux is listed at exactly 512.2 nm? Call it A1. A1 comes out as 37.92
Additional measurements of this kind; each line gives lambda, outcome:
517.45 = 32.96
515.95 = 34.77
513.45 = 37.15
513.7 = 38.02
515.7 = 36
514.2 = 32.55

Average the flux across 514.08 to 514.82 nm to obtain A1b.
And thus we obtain 35.1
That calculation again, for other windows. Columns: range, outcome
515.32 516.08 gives 36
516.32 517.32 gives 34.1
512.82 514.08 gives 36.8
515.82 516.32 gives 35.3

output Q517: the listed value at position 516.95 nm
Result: 35.86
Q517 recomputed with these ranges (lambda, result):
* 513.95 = 35.72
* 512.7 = 35.73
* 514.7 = 36.02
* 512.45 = 38.16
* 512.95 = 35.43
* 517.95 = 35.74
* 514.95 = 35.89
